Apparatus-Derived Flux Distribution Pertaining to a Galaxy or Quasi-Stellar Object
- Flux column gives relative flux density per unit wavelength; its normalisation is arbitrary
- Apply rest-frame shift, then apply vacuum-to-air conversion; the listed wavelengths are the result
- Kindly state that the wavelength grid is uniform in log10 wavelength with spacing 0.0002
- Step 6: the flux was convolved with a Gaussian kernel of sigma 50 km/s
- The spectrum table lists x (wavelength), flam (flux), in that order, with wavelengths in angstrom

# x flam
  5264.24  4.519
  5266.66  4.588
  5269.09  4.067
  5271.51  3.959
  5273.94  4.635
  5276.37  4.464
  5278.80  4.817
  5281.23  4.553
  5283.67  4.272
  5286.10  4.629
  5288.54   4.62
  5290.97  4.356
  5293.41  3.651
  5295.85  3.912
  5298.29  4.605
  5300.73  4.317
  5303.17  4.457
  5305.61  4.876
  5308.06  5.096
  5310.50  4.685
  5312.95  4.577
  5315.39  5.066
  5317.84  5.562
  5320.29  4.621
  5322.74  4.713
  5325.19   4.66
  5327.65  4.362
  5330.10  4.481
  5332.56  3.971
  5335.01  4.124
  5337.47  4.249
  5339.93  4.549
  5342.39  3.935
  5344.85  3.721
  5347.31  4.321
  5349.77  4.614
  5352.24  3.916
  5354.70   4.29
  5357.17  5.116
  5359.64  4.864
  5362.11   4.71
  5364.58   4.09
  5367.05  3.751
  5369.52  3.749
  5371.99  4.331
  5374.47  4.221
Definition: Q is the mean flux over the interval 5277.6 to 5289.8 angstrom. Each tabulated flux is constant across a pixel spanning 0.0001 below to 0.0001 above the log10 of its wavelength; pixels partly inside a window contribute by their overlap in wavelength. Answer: 4.58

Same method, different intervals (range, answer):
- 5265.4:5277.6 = 4.35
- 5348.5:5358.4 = 4.48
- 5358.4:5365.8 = 4.55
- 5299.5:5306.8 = 4.55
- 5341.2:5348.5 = 3.99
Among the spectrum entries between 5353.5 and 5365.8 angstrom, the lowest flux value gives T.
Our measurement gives 4.09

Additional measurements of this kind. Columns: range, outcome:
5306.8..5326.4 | 4.577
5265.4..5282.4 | 3.959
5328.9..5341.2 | 3.971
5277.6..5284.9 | 4.272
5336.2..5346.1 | 3.721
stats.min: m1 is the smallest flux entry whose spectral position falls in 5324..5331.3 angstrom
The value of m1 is 4.362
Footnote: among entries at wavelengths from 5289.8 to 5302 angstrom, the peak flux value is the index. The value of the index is 4.605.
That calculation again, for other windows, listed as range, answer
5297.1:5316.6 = 5.096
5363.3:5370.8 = 4.09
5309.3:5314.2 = 4.685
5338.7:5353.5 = 4.614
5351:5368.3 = 5.116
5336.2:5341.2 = 4.549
